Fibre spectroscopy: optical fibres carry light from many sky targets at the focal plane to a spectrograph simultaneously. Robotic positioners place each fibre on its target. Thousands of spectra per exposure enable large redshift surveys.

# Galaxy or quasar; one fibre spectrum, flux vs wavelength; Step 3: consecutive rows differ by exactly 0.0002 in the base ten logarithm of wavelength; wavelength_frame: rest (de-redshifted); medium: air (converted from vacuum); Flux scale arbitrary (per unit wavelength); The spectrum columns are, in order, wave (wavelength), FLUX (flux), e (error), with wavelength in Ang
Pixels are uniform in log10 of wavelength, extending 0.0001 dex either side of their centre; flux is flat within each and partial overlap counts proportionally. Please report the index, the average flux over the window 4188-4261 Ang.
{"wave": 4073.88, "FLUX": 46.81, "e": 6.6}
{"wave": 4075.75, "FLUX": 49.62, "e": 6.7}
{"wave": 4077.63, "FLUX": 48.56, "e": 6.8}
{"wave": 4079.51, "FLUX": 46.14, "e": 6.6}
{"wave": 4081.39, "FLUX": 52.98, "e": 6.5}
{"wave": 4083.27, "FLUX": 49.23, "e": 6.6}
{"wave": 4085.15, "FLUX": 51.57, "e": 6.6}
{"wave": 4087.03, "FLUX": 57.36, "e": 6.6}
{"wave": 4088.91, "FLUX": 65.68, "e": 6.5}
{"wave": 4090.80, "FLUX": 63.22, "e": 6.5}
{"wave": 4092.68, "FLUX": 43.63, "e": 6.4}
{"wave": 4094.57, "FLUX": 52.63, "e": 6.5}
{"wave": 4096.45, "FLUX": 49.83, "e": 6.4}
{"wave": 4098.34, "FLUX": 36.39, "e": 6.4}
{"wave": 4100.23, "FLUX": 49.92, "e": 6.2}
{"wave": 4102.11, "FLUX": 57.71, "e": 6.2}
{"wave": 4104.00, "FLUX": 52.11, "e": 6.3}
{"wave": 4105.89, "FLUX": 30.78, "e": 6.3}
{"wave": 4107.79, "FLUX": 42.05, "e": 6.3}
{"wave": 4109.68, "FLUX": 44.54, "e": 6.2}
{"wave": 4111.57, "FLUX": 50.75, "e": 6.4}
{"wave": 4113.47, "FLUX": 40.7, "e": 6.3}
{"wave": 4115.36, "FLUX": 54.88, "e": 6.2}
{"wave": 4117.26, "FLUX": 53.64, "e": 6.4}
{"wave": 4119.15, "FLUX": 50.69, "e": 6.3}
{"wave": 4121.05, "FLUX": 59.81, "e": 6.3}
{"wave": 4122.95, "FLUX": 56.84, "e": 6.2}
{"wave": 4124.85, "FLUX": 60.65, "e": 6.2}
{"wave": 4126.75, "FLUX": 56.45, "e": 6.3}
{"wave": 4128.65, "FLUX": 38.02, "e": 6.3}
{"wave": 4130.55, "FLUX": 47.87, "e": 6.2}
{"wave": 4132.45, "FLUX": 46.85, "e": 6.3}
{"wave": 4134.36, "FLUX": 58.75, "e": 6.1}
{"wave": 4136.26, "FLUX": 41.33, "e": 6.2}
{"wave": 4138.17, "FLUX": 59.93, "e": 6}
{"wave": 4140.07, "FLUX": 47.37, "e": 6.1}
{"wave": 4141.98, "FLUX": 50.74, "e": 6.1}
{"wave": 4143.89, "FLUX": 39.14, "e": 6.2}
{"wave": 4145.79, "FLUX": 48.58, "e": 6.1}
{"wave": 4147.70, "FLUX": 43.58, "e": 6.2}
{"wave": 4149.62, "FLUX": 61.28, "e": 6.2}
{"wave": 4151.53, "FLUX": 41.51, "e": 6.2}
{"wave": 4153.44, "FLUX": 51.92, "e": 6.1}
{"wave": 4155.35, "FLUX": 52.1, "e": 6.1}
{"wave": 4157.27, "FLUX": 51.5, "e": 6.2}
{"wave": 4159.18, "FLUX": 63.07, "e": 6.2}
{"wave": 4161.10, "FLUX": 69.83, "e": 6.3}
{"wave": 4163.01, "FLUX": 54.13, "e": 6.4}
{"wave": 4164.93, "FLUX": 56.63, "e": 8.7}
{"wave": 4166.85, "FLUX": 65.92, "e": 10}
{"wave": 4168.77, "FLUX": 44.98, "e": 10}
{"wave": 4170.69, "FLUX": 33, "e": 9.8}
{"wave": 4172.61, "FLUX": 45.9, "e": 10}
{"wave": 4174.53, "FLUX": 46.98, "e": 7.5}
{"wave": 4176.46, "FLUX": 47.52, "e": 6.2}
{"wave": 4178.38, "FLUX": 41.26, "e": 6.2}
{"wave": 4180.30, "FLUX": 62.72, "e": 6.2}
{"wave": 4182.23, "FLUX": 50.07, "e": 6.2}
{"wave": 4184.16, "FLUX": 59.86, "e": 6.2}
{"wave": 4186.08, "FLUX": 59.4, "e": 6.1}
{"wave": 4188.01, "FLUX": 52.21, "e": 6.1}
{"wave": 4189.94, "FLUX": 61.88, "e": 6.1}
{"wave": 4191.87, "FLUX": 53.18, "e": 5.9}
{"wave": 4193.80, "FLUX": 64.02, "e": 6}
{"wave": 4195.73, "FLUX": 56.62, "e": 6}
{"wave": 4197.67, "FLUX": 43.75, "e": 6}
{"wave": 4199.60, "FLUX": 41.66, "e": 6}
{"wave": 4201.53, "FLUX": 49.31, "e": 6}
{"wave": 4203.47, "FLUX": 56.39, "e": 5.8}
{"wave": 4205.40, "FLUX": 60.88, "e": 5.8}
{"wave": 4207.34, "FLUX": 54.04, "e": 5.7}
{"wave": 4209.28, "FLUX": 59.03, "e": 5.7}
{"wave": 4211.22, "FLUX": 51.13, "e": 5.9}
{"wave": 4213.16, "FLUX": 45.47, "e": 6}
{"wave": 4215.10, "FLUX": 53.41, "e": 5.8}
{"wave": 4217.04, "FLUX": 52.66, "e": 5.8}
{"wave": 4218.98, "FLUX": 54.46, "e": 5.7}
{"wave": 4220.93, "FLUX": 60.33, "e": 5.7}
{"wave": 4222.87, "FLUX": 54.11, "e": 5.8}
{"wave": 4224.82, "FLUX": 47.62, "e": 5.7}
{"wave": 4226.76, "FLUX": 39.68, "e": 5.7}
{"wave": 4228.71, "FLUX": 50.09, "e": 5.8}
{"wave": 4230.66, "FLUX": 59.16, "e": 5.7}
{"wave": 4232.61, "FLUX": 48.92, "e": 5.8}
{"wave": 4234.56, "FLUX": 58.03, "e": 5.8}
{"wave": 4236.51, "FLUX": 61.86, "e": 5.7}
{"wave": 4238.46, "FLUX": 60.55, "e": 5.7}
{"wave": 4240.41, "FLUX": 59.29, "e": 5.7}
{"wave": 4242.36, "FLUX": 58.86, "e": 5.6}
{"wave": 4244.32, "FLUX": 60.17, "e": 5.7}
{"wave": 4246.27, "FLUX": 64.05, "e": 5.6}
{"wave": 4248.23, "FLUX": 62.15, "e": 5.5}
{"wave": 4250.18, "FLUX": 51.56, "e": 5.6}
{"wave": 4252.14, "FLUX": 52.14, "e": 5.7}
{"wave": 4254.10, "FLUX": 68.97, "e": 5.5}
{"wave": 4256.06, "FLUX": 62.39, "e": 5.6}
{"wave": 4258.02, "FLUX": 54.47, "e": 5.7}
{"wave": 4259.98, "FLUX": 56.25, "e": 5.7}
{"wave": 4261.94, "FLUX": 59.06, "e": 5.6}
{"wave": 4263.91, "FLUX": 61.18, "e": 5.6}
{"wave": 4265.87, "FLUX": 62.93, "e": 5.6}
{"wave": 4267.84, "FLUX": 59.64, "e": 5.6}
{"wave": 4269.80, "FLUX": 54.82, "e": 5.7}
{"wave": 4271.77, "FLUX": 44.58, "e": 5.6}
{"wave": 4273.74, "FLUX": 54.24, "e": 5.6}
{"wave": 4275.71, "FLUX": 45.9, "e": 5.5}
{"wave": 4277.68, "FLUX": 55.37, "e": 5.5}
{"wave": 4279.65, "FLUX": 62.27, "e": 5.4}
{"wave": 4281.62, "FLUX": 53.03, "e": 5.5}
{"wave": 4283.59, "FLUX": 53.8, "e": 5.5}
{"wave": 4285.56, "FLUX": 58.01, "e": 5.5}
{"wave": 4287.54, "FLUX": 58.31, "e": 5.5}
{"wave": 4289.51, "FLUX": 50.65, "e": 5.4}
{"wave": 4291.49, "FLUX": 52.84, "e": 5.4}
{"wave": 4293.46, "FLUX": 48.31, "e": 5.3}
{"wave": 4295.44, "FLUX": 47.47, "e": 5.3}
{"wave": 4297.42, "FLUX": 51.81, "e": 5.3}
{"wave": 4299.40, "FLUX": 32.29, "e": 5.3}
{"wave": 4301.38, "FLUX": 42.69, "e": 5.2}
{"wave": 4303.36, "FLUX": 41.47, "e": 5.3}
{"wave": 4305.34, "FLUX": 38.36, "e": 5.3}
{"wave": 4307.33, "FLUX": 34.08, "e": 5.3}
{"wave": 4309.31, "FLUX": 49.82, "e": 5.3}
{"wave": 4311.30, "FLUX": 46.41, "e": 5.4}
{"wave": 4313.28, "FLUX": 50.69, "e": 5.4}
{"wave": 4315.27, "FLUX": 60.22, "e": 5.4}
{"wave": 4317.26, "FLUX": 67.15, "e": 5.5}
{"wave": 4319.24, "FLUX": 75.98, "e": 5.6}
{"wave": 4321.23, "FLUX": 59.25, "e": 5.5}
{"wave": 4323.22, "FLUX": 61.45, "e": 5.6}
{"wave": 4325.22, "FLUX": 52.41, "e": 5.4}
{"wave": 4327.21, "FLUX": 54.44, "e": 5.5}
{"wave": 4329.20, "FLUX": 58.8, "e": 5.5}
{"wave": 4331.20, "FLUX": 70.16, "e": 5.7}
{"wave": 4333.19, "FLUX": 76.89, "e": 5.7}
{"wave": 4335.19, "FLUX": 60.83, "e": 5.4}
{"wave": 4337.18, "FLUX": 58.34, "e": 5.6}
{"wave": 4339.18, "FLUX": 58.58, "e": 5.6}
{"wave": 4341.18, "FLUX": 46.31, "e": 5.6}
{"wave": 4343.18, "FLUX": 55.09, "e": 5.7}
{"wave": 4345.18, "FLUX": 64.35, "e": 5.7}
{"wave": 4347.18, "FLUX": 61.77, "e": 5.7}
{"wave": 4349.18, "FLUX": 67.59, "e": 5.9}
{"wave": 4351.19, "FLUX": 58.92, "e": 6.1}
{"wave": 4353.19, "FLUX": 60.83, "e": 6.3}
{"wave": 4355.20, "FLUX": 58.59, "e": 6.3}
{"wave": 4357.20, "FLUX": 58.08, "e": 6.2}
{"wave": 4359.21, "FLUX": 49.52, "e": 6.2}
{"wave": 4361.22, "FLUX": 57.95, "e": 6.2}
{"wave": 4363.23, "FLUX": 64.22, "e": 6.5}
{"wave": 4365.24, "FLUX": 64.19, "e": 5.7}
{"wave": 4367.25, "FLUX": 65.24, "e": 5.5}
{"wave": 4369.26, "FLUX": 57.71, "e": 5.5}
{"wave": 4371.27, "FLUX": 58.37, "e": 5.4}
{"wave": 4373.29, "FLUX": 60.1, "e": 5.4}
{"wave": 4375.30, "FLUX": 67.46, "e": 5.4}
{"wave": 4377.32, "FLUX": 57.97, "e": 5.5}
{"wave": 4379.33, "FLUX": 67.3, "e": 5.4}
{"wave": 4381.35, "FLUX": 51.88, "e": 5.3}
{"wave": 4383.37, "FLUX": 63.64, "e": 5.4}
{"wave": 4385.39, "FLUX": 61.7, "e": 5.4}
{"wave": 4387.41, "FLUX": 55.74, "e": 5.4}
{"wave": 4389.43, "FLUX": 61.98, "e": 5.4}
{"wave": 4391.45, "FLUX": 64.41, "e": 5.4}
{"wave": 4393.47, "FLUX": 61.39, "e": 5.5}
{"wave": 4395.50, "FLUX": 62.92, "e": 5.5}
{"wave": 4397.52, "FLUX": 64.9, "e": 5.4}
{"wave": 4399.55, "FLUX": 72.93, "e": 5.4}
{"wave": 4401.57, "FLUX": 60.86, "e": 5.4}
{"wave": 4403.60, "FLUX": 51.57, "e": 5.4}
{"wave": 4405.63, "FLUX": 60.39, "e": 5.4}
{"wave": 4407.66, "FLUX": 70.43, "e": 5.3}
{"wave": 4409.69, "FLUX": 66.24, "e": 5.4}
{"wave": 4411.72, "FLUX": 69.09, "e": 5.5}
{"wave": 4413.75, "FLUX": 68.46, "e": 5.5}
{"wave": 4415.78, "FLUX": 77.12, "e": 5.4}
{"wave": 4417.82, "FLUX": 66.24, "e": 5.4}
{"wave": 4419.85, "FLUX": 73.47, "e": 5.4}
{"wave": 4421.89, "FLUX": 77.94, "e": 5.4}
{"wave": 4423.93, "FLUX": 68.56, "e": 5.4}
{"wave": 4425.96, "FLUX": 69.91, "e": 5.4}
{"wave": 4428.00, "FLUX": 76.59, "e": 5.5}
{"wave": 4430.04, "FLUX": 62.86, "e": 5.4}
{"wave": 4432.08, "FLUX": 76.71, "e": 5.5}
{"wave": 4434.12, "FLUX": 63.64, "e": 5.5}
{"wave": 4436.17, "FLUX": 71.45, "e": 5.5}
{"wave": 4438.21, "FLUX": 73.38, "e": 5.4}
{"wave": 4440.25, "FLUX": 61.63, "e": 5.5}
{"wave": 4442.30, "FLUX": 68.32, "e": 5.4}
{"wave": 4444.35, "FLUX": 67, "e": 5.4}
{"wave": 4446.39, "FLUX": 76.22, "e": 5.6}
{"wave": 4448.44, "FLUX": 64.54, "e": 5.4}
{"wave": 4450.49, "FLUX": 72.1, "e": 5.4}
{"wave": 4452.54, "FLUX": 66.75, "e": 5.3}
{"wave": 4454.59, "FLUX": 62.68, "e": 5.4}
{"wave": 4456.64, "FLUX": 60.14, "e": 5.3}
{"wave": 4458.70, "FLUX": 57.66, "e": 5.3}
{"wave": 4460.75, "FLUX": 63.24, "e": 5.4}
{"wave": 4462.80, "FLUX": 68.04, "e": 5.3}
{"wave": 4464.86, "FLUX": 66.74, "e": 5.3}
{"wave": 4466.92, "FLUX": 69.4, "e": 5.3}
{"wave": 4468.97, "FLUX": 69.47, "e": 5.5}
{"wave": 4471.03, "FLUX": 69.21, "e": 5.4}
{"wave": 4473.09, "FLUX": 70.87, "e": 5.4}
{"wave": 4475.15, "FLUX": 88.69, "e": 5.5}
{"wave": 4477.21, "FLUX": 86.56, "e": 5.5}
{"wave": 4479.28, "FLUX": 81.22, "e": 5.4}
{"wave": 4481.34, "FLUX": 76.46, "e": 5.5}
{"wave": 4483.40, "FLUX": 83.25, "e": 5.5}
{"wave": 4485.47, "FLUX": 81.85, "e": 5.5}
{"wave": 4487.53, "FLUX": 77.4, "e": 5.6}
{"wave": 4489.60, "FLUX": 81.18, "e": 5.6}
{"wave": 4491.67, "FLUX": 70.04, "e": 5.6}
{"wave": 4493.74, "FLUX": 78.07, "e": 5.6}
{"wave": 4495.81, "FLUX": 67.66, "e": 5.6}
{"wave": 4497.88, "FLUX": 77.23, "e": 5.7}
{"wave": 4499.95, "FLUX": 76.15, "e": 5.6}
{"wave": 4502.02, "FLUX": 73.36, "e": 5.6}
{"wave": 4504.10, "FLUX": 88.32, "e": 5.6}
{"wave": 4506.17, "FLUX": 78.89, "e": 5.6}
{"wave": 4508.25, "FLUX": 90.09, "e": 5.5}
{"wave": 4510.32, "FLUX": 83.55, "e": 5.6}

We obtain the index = 55.3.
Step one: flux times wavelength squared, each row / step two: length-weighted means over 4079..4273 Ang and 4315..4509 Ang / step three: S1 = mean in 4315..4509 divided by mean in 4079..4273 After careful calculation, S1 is 1.41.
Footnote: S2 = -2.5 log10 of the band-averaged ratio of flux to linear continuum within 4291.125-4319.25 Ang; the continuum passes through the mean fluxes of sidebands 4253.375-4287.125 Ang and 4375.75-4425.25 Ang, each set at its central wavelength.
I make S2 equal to 0.217 mag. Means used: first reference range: 56.8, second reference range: 65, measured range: 48.3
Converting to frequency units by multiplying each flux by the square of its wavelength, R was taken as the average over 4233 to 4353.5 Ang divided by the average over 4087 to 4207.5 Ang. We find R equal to 1.17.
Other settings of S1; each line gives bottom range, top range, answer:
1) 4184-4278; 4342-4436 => 1.24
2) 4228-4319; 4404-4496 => 1.42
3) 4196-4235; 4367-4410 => 1.29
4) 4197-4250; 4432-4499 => 1.47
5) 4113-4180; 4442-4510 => 1.68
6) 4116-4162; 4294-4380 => 1.20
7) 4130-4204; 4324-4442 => 1.36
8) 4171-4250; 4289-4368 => 1.09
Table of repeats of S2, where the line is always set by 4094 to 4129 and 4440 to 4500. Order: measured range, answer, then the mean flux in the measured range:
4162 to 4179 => 0.097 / 48.7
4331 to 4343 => 0.049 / 60.9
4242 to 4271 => -0.009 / 59.1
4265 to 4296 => 0.118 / 53.9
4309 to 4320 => 0.068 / 58.6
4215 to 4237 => 0.071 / 53.2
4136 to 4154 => 0.063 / 48.7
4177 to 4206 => 0.011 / 54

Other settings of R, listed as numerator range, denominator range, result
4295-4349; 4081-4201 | 1.17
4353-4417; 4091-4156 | 1.43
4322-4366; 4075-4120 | 1.35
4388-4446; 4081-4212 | 1.48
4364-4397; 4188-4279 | 1.19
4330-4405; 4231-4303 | 1.16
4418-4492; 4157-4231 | 1.52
